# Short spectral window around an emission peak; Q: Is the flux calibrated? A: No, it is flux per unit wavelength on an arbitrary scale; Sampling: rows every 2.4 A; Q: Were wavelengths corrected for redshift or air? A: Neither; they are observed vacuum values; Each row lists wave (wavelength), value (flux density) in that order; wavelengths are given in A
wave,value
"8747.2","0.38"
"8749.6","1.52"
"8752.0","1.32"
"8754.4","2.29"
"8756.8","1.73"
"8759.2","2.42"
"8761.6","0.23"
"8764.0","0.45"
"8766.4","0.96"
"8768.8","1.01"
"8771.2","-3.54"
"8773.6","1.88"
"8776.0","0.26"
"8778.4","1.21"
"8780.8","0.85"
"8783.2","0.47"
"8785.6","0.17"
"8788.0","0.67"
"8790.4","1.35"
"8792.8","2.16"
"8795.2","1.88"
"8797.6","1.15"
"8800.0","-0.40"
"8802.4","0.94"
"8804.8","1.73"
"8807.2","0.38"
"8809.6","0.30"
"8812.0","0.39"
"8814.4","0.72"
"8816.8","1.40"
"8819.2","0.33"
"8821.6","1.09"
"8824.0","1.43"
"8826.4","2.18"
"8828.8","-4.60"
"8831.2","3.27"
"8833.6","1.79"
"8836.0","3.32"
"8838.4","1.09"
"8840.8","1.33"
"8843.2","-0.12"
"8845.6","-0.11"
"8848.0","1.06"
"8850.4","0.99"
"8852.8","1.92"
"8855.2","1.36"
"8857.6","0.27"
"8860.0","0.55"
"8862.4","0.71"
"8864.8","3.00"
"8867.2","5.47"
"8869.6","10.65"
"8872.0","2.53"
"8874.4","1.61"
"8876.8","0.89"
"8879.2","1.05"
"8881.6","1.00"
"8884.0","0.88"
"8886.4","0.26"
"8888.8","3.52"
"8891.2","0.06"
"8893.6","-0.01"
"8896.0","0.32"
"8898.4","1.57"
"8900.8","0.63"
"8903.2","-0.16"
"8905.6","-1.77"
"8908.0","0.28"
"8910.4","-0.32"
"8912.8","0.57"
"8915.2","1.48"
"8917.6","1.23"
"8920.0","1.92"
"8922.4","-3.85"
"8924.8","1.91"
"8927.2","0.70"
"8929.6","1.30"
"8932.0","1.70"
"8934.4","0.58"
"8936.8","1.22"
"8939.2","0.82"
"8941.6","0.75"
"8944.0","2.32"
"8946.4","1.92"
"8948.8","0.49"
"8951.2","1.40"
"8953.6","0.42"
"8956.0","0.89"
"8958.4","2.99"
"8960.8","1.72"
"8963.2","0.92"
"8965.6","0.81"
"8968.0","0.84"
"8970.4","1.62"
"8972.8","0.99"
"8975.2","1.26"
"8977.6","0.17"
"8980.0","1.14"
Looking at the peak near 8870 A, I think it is H-beta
